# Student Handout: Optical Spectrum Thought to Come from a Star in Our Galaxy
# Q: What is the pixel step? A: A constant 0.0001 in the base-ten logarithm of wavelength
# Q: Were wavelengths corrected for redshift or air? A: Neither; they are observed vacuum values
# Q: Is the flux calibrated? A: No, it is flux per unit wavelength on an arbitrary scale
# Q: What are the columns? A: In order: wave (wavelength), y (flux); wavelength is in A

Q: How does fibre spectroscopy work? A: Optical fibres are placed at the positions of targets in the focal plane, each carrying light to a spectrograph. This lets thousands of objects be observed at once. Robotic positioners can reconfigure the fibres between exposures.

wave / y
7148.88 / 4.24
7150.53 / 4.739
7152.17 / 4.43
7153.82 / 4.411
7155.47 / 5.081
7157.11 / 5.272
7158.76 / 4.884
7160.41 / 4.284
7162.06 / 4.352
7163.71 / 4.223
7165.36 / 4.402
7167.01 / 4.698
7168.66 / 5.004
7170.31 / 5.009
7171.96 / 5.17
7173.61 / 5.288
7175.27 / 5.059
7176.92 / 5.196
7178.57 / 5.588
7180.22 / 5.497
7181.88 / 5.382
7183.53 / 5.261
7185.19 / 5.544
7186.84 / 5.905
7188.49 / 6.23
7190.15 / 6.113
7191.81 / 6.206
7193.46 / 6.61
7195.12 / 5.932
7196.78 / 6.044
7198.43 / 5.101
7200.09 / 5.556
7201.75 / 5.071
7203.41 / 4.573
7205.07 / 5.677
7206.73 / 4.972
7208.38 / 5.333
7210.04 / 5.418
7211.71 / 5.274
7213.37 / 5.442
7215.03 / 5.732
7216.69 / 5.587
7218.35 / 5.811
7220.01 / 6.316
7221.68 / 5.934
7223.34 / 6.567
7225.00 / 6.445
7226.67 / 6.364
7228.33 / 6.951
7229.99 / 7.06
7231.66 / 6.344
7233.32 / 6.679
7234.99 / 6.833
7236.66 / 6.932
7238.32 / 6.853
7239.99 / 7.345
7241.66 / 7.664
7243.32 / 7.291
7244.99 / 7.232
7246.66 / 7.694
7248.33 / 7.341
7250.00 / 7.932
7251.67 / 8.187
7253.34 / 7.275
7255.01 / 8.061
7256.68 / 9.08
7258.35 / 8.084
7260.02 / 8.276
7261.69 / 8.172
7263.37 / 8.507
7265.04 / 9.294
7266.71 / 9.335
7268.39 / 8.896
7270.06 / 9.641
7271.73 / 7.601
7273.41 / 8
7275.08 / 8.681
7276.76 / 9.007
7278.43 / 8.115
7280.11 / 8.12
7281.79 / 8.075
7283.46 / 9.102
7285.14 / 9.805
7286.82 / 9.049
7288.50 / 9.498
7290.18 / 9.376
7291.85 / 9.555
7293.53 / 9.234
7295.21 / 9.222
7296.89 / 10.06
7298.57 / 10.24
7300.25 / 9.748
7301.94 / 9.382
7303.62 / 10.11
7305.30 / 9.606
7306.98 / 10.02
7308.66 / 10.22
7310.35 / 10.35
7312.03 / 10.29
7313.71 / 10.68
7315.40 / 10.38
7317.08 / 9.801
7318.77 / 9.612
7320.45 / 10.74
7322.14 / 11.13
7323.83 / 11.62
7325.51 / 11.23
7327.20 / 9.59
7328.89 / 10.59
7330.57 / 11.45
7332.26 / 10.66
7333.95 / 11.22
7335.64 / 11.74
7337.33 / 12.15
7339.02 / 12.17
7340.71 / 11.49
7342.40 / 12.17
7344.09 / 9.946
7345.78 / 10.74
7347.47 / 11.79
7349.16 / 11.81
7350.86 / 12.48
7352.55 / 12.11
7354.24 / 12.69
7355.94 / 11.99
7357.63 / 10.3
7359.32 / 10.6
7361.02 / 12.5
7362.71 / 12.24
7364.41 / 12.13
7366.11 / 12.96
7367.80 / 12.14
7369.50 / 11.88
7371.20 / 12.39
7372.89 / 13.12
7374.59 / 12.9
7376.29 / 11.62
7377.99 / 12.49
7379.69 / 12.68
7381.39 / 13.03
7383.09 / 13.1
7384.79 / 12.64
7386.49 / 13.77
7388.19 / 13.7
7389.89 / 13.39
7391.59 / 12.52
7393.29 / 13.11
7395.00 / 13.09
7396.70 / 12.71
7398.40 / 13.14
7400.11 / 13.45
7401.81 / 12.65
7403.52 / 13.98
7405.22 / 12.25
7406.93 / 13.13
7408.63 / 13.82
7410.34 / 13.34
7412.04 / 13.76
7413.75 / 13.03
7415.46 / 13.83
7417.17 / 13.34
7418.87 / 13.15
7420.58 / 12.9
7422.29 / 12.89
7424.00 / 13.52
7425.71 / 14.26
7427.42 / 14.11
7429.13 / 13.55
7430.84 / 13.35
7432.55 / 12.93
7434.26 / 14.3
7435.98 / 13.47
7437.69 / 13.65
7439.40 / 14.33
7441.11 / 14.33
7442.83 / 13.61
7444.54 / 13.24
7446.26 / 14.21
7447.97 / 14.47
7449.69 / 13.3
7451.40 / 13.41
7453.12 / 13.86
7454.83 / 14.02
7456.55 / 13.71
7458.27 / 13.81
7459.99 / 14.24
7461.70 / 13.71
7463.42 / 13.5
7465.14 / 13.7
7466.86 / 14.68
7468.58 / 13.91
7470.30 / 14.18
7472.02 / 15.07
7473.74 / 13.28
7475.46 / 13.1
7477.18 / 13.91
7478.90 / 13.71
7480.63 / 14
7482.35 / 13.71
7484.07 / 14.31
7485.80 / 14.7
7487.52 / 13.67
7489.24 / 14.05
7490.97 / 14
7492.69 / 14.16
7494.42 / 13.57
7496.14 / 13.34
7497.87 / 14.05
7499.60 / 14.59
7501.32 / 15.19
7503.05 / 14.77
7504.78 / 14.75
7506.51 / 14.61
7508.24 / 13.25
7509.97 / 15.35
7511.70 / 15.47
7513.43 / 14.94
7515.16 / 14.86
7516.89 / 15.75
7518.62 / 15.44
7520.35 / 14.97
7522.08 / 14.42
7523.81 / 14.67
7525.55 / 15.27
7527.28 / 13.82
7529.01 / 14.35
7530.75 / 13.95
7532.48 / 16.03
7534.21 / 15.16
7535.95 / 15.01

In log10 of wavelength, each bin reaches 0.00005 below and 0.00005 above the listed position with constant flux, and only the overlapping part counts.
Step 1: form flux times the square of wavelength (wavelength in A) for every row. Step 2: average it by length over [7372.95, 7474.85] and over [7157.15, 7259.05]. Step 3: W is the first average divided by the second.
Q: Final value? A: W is 2.36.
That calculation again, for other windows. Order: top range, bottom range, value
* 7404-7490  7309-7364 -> 1.26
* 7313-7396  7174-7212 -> 2.23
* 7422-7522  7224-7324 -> 1.71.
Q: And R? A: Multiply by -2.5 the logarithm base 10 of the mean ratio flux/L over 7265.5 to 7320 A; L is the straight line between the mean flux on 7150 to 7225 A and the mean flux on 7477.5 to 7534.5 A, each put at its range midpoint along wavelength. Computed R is -0.13 mag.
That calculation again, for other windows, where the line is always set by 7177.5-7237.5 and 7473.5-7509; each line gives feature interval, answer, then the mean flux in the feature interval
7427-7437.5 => -0.10 mag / 13.6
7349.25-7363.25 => -0.17 mag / 11.9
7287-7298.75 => -0.14 mag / 9.53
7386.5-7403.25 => -0.17 mag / 13.1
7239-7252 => -0.08 mag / 7.55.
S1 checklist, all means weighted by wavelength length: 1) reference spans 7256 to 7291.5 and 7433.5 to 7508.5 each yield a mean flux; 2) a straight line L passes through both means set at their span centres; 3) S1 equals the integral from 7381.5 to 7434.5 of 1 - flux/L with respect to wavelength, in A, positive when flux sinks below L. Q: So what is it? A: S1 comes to -4.2 A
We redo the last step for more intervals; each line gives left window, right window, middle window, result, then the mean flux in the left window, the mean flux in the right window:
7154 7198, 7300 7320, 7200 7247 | 5.2 A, 5.3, 10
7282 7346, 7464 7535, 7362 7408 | -3.6 A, 10.3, 14.4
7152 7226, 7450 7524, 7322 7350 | -4.4 A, 5.39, 14.2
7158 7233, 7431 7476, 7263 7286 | -1.8 A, 5.55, 13.8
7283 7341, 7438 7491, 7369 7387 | -1.2 A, 10.3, 13.9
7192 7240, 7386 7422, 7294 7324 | -1.7 A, 6.01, 13.2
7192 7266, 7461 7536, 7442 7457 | -0.9 A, 6.7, 14.4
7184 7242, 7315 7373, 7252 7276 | -1.0 A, 6.05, 11.5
